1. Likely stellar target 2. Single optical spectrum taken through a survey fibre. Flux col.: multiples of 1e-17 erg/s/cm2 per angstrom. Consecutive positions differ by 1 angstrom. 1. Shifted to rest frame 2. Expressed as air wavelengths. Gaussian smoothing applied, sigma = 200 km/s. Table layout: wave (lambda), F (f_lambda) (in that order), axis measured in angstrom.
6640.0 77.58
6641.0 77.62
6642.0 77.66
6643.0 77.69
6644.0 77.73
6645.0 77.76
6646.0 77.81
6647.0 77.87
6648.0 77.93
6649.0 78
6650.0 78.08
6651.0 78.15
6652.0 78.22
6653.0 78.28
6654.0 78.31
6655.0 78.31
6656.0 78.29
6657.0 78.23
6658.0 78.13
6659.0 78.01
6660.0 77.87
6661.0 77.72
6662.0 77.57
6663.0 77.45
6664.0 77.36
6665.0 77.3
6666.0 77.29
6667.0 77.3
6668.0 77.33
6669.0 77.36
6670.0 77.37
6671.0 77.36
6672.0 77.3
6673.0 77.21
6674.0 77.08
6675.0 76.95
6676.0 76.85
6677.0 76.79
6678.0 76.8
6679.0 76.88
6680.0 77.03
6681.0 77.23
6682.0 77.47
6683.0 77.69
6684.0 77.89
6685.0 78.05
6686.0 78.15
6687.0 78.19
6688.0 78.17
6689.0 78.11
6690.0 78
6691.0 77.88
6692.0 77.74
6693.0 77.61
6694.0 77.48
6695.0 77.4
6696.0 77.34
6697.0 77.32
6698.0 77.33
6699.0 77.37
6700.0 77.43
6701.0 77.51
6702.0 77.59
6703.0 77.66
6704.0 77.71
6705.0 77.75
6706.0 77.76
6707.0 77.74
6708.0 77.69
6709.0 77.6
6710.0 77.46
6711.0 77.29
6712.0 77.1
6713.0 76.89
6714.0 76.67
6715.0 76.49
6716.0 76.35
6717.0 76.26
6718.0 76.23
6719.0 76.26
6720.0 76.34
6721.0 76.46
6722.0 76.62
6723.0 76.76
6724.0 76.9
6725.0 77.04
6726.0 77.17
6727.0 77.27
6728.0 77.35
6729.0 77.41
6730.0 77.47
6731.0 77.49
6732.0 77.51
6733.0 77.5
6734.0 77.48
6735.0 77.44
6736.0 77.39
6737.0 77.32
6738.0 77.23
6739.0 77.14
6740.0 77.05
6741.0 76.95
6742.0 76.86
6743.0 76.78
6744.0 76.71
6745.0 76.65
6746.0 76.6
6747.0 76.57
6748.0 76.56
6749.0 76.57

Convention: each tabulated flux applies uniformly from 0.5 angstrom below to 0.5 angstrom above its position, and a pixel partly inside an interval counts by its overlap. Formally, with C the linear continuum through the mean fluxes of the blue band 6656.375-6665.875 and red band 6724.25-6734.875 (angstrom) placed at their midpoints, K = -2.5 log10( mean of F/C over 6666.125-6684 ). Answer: 0.006 mag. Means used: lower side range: 77.7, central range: 77.2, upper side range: 77.4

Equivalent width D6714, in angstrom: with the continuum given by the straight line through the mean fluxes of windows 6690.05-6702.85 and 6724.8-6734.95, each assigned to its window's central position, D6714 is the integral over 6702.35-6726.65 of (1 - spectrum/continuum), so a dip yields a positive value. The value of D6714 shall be 0.1 angstrom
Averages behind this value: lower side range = 77.5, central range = 77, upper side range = 77.4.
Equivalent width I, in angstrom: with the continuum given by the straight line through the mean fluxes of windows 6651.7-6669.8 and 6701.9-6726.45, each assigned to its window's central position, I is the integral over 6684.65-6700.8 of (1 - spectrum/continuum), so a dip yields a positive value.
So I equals -0.1 angstrom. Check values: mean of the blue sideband 77.8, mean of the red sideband 77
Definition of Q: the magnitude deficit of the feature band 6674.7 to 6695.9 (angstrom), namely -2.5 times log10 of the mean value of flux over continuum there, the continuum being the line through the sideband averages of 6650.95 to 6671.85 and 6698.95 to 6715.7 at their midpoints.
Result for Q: 0.00 mag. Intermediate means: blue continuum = 77.8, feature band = 77.5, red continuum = 77.4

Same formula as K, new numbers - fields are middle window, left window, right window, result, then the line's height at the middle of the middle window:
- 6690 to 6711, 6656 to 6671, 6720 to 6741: 0.00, 77.4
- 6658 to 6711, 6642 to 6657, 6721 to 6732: 0.00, 77.6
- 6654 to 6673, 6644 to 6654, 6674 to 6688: 0.00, 77.7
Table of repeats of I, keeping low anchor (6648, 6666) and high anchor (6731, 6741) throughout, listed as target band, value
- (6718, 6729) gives 0.1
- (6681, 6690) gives 0.0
